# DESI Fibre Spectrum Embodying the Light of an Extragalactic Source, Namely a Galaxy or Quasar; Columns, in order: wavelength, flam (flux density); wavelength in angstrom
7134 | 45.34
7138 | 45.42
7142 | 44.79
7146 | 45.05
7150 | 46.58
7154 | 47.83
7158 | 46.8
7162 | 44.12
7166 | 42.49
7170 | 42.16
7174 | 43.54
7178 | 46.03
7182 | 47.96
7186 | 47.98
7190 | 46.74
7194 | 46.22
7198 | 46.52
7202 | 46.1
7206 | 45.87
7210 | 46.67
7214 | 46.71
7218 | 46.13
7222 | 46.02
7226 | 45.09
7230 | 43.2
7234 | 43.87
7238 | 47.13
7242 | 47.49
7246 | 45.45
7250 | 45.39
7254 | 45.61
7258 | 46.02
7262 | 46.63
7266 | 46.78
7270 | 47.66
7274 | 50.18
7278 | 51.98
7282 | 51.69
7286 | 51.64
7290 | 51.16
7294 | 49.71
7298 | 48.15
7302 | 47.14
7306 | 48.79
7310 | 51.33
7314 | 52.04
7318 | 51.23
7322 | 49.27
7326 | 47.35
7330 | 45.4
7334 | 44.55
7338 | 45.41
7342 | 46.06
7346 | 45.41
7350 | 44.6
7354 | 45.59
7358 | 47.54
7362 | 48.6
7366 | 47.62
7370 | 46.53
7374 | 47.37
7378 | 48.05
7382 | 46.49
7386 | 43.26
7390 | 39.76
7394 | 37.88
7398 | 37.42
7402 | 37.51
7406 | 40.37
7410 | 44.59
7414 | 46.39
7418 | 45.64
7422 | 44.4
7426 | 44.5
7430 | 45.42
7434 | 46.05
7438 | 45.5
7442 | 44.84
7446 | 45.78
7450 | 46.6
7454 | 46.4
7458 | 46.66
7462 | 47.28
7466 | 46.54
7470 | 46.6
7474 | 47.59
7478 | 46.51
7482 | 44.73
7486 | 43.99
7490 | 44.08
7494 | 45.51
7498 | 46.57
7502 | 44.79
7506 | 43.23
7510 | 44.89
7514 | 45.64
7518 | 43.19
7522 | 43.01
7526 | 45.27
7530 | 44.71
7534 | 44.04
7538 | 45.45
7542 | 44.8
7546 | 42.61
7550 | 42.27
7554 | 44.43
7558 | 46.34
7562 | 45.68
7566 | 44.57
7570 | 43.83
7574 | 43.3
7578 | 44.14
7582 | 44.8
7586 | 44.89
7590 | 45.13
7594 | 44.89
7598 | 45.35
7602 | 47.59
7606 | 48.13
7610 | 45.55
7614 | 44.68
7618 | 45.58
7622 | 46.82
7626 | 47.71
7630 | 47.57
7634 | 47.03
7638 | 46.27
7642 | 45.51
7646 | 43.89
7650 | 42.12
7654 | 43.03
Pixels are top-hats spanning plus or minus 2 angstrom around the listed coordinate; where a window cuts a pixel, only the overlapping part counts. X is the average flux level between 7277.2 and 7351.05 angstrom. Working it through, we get 48.6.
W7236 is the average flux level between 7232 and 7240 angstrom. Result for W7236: 45.5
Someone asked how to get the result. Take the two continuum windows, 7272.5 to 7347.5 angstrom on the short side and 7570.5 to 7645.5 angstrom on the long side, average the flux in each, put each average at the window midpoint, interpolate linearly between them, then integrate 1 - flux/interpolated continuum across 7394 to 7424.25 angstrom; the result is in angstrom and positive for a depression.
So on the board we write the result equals 3.7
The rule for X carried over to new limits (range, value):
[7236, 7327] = 48.7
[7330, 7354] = 45.3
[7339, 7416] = 44.3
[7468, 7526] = 45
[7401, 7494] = 45.2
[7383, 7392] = 42.1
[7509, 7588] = 44.4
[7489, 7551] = 44.4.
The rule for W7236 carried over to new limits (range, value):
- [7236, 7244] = 47.3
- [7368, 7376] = 47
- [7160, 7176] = 43.1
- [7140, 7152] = 45.5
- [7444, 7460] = 46.4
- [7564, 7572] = 44.2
